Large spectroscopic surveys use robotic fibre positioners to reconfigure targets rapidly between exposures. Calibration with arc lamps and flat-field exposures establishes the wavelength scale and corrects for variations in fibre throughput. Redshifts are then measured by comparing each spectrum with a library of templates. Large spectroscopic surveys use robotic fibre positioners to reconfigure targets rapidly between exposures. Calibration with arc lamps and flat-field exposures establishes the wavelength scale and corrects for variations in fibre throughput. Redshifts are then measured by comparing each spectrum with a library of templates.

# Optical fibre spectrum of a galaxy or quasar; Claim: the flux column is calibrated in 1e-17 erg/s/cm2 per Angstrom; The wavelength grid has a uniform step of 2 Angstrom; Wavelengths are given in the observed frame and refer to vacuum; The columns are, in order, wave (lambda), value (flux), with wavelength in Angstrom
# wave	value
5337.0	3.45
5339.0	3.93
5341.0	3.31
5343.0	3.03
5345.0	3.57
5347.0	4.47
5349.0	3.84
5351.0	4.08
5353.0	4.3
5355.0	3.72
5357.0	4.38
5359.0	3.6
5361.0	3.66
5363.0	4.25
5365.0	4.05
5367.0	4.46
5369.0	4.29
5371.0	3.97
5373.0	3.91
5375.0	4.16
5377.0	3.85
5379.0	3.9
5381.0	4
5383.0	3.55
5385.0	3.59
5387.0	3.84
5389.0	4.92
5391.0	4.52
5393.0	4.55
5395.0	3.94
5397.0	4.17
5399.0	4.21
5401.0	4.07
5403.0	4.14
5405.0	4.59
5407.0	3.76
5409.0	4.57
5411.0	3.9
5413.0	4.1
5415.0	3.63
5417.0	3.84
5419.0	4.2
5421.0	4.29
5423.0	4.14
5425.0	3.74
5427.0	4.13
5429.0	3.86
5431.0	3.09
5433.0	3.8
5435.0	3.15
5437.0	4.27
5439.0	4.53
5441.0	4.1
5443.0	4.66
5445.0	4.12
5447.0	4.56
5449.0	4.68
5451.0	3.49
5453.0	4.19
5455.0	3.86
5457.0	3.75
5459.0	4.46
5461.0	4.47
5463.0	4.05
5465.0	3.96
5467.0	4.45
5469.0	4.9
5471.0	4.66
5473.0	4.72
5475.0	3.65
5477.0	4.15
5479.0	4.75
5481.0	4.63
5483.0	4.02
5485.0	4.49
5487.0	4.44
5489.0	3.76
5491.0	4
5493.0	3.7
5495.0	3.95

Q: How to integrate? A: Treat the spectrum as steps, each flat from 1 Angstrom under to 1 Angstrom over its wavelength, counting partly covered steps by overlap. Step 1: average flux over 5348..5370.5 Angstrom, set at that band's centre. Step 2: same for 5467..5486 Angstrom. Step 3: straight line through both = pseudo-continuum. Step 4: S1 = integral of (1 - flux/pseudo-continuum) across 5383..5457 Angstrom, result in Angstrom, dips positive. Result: 3.1 Angstrom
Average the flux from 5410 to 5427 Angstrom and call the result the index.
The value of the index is 3.99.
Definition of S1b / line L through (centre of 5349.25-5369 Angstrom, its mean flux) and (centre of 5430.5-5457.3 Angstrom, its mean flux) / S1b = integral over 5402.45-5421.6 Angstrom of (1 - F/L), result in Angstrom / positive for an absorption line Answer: -0.2 Angstrom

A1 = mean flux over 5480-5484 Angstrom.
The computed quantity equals 4.32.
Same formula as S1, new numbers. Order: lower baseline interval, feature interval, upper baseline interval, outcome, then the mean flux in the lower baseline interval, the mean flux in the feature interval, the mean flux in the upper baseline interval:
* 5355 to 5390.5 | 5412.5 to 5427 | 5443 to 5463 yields 0.4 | 4.02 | 4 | 4.19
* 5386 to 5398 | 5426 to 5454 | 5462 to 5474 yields 2.3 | 4.32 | 4.04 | 4.46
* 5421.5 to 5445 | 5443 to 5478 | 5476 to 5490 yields -0.8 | 3.97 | 4.25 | 4.32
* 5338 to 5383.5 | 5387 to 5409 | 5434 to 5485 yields -1.2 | 3.93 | 4.28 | 4.25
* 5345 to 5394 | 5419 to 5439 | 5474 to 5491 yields 1.3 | 4.07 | 3.88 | 4.22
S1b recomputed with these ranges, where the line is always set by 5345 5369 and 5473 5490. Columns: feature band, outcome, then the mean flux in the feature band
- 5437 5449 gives -0.6 Angstrom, 4.41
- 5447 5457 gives 0.3 Angstrom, 4.08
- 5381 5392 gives 0.1 Angstrom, 4.08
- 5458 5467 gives -0.1 Angstrom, 4.26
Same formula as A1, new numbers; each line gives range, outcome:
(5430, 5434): 3.44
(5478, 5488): 4.47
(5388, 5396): 4.48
